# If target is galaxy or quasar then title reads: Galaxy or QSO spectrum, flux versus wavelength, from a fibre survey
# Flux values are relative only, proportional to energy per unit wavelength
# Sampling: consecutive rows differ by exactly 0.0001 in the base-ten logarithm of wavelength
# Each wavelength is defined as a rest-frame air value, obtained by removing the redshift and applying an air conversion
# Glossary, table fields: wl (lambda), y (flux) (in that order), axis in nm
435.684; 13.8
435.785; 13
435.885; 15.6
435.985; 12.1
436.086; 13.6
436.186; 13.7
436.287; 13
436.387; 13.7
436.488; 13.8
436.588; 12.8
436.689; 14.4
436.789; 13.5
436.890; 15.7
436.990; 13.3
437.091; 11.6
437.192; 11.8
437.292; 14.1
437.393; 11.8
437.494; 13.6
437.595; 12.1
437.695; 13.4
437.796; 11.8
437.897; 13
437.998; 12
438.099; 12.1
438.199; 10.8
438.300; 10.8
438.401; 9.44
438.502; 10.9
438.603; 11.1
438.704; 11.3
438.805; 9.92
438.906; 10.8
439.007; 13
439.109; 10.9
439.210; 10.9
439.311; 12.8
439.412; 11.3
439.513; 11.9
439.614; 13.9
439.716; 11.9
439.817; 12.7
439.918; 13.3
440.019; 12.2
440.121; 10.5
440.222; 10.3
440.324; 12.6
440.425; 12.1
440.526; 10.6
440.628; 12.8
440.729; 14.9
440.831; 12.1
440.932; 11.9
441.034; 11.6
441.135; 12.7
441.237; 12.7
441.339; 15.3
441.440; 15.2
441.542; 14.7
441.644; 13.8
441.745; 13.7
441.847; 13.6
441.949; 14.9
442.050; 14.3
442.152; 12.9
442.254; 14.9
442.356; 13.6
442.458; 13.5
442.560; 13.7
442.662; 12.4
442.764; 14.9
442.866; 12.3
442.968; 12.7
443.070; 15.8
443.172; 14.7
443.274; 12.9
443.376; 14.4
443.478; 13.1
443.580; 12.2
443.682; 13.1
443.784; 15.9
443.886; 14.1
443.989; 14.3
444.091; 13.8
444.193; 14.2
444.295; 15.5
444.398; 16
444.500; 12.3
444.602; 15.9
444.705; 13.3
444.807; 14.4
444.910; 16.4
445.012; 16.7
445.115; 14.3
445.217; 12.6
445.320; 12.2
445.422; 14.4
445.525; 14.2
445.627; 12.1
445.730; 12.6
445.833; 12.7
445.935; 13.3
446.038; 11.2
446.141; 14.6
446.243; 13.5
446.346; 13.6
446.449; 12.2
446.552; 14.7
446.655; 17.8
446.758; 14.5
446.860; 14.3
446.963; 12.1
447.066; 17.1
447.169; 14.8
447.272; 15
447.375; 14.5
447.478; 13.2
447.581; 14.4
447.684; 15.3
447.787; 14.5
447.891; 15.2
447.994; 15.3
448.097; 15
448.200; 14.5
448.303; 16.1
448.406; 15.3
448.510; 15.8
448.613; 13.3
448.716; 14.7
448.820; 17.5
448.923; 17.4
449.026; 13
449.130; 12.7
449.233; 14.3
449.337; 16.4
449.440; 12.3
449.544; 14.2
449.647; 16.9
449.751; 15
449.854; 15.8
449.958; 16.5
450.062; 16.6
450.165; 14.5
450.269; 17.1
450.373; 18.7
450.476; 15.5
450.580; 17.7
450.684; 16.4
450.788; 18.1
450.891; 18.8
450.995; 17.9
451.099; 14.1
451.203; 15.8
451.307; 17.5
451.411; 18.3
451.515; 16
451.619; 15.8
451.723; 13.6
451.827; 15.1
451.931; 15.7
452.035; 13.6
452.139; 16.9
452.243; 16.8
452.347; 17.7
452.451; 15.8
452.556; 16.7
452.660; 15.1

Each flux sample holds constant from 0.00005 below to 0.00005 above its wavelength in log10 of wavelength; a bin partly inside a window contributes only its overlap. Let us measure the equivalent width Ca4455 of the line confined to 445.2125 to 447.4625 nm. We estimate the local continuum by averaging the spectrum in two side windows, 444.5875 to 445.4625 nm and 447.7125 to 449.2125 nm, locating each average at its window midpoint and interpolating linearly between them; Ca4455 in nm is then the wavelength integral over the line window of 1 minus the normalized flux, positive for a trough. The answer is 0.124 nm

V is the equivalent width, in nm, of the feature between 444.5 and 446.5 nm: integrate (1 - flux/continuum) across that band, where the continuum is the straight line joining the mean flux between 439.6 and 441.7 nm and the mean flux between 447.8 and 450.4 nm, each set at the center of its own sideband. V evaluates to 0.08 nm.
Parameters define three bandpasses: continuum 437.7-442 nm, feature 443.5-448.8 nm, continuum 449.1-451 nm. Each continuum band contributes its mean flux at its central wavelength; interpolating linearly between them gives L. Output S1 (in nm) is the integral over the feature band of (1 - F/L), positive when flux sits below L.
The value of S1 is 0.11 nm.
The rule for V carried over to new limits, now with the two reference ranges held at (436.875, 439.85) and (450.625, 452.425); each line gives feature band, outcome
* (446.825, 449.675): 0.08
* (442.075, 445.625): -0.06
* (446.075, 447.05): 0.03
